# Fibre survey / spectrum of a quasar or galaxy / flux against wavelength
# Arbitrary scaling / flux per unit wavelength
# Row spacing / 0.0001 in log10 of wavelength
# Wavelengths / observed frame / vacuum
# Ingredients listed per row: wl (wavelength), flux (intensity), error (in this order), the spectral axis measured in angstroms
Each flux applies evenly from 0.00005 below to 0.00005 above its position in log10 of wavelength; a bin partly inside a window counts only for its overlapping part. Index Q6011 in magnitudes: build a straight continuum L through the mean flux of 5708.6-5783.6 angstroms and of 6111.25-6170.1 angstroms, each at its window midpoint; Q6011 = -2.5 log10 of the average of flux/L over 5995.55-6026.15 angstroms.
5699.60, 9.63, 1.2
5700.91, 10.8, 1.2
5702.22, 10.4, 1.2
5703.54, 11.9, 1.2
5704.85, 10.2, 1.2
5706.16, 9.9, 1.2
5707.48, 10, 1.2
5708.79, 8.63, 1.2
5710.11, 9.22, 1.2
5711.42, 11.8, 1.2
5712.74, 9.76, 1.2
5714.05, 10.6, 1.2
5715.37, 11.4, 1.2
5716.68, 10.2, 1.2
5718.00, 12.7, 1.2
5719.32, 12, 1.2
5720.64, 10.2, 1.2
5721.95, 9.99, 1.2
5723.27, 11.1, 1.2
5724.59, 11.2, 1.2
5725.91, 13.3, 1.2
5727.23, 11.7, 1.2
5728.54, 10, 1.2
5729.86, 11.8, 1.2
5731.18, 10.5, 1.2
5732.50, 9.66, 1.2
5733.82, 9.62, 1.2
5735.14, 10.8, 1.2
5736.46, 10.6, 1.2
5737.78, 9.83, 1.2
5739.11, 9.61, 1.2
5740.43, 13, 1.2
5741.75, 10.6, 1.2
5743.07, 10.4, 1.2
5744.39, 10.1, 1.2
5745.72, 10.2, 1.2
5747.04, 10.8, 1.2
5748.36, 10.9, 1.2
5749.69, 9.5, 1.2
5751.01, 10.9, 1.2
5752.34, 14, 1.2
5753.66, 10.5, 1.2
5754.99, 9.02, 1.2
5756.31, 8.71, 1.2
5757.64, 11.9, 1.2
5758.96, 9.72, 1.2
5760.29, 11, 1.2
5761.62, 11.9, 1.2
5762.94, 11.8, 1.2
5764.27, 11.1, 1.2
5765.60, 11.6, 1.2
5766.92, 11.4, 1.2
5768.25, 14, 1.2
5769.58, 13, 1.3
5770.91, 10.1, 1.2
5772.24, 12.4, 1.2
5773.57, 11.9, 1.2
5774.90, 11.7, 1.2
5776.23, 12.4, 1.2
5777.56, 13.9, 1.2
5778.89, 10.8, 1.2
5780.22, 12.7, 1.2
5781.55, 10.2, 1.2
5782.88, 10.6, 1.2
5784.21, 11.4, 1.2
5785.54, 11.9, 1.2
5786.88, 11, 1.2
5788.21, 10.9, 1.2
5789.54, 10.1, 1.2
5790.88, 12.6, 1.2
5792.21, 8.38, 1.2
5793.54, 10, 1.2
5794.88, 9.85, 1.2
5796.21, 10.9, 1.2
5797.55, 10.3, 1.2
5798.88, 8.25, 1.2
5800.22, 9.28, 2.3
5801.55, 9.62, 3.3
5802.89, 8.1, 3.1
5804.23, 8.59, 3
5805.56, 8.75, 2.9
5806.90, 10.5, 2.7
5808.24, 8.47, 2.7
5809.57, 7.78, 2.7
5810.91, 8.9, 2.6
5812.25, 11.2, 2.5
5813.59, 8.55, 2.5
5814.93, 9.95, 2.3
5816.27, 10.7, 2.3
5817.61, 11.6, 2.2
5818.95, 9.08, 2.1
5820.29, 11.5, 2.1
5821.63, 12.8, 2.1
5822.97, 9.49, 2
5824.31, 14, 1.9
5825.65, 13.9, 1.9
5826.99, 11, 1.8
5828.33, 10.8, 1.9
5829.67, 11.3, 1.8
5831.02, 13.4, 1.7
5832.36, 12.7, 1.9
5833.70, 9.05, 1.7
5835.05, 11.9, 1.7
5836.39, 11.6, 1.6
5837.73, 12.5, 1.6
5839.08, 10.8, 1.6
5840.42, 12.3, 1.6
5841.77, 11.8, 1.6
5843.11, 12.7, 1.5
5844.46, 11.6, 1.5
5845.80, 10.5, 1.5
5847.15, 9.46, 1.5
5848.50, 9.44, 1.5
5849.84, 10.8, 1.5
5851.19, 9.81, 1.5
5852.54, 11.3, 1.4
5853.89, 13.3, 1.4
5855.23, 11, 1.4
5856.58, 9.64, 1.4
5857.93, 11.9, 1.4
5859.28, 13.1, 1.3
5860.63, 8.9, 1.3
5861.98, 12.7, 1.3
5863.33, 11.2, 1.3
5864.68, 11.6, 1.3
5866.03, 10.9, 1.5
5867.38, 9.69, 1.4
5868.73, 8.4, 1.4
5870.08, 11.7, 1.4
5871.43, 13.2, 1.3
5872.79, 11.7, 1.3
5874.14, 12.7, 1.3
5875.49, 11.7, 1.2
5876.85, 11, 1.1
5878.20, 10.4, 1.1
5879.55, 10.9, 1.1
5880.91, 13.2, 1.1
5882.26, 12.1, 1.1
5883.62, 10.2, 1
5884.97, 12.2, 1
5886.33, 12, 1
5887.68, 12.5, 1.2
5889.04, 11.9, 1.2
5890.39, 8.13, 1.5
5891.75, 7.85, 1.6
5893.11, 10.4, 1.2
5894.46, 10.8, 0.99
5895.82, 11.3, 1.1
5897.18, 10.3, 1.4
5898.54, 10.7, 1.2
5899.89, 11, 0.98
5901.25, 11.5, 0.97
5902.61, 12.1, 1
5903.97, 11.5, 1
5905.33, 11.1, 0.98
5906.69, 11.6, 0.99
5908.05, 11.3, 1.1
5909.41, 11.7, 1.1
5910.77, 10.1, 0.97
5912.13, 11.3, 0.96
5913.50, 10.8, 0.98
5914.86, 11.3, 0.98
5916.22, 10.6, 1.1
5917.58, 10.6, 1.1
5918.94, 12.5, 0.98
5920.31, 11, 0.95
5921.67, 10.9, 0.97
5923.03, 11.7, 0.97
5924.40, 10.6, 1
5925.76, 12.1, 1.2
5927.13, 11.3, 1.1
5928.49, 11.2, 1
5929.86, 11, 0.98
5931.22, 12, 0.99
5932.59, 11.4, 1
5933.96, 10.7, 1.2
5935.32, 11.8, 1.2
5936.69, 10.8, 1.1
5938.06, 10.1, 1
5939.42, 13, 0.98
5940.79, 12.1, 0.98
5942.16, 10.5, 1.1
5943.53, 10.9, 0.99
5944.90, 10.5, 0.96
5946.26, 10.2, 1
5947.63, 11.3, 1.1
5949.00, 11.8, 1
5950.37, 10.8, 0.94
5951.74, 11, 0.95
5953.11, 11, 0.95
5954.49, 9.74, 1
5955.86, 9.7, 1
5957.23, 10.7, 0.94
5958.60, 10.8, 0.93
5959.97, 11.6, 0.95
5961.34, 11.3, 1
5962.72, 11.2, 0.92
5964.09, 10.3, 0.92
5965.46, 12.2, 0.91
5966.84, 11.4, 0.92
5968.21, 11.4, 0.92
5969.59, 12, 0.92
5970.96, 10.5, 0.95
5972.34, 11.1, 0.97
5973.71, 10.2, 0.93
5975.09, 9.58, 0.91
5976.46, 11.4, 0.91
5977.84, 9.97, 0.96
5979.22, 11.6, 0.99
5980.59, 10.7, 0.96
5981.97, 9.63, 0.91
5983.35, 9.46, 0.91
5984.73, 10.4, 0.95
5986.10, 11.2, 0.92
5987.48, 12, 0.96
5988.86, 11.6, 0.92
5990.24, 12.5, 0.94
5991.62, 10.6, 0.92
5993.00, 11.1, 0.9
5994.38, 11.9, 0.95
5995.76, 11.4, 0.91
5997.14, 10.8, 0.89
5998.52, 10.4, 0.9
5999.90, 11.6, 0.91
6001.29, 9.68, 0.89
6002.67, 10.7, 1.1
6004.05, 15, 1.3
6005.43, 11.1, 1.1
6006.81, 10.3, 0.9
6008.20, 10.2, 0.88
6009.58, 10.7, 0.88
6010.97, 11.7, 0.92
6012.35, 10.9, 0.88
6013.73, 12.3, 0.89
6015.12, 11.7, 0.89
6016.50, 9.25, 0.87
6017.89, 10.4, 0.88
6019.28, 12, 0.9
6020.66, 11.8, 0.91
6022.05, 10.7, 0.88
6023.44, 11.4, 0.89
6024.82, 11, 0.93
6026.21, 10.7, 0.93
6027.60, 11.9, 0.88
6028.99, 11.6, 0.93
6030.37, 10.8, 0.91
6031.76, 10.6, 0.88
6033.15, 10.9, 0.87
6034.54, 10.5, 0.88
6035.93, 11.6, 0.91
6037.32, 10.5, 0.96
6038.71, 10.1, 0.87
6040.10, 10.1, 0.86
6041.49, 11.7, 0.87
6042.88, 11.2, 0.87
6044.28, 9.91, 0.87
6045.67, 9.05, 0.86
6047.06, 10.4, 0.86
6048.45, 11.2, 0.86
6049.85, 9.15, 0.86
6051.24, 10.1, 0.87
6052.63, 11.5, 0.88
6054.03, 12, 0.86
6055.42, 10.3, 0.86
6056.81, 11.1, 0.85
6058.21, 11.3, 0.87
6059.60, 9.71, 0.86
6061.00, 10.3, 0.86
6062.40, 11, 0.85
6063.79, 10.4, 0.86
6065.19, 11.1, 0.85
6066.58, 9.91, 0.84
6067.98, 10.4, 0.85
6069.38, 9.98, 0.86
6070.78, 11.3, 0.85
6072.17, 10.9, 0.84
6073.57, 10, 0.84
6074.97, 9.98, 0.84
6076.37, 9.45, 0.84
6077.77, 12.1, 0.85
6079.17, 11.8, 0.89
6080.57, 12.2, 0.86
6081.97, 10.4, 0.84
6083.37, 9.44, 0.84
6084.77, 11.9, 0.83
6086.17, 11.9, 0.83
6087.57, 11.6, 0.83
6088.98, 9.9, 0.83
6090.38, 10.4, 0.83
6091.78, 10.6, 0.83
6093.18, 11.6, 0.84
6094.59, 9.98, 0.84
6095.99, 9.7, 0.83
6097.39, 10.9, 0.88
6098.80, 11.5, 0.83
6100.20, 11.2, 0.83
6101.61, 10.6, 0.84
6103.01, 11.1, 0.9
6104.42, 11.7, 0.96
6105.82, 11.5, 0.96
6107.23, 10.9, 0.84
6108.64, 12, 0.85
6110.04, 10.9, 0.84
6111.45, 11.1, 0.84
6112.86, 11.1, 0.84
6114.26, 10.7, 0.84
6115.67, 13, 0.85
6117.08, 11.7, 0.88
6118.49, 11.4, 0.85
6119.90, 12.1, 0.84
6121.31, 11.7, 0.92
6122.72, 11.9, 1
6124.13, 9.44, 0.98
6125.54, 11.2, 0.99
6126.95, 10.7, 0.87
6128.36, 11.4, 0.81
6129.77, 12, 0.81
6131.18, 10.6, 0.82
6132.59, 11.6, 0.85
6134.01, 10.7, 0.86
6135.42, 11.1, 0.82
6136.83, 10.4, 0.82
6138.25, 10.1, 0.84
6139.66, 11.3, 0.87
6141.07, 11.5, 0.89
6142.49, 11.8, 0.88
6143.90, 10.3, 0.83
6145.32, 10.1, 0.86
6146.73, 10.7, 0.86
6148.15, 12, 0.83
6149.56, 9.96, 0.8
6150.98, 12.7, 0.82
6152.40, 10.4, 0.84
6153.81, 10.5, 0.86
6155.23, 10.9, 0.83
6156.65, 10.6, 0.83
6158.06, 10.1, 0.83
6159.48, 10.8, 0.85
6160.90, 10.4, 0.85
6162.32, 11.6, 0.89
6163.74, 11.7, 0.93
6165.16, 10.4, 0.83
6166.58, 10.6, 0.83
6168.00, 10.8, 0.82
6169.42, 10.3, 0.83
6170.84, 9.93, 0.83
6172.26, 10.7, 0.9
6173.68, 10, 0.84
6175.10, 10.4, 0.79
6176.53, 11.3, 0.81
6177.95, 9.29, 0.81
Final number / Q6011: -0.01 mag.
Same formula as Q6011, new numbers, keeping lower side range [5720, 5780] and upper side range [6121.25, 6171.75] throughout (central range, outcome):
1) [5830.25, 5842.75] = -0.071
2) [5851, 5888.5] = -0.036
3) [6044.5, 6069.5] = 0.044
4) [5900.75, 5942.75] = -0.028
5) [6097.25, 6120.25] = -0.046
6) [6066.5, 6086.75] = 0.013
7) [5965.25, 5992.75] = 0.003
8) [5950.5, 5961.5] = 0.028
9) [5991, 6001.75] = 0.001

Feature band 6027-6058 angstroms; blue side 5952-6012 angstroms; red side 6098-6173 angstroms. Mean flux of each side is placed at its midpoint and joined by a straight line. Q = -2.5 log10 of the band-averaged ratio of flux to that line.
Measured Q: 0.027 mag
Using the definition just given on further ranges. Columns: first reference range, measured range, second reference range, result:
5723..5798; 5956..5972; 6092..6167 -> -0.01 mag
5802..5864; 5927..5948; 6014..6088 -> -0.03 mag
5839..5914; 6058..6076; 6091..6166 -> 0.06 mag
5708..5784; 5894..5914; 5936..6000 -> -0.01 mag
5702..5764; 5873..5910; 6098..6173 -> -0.03 mag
